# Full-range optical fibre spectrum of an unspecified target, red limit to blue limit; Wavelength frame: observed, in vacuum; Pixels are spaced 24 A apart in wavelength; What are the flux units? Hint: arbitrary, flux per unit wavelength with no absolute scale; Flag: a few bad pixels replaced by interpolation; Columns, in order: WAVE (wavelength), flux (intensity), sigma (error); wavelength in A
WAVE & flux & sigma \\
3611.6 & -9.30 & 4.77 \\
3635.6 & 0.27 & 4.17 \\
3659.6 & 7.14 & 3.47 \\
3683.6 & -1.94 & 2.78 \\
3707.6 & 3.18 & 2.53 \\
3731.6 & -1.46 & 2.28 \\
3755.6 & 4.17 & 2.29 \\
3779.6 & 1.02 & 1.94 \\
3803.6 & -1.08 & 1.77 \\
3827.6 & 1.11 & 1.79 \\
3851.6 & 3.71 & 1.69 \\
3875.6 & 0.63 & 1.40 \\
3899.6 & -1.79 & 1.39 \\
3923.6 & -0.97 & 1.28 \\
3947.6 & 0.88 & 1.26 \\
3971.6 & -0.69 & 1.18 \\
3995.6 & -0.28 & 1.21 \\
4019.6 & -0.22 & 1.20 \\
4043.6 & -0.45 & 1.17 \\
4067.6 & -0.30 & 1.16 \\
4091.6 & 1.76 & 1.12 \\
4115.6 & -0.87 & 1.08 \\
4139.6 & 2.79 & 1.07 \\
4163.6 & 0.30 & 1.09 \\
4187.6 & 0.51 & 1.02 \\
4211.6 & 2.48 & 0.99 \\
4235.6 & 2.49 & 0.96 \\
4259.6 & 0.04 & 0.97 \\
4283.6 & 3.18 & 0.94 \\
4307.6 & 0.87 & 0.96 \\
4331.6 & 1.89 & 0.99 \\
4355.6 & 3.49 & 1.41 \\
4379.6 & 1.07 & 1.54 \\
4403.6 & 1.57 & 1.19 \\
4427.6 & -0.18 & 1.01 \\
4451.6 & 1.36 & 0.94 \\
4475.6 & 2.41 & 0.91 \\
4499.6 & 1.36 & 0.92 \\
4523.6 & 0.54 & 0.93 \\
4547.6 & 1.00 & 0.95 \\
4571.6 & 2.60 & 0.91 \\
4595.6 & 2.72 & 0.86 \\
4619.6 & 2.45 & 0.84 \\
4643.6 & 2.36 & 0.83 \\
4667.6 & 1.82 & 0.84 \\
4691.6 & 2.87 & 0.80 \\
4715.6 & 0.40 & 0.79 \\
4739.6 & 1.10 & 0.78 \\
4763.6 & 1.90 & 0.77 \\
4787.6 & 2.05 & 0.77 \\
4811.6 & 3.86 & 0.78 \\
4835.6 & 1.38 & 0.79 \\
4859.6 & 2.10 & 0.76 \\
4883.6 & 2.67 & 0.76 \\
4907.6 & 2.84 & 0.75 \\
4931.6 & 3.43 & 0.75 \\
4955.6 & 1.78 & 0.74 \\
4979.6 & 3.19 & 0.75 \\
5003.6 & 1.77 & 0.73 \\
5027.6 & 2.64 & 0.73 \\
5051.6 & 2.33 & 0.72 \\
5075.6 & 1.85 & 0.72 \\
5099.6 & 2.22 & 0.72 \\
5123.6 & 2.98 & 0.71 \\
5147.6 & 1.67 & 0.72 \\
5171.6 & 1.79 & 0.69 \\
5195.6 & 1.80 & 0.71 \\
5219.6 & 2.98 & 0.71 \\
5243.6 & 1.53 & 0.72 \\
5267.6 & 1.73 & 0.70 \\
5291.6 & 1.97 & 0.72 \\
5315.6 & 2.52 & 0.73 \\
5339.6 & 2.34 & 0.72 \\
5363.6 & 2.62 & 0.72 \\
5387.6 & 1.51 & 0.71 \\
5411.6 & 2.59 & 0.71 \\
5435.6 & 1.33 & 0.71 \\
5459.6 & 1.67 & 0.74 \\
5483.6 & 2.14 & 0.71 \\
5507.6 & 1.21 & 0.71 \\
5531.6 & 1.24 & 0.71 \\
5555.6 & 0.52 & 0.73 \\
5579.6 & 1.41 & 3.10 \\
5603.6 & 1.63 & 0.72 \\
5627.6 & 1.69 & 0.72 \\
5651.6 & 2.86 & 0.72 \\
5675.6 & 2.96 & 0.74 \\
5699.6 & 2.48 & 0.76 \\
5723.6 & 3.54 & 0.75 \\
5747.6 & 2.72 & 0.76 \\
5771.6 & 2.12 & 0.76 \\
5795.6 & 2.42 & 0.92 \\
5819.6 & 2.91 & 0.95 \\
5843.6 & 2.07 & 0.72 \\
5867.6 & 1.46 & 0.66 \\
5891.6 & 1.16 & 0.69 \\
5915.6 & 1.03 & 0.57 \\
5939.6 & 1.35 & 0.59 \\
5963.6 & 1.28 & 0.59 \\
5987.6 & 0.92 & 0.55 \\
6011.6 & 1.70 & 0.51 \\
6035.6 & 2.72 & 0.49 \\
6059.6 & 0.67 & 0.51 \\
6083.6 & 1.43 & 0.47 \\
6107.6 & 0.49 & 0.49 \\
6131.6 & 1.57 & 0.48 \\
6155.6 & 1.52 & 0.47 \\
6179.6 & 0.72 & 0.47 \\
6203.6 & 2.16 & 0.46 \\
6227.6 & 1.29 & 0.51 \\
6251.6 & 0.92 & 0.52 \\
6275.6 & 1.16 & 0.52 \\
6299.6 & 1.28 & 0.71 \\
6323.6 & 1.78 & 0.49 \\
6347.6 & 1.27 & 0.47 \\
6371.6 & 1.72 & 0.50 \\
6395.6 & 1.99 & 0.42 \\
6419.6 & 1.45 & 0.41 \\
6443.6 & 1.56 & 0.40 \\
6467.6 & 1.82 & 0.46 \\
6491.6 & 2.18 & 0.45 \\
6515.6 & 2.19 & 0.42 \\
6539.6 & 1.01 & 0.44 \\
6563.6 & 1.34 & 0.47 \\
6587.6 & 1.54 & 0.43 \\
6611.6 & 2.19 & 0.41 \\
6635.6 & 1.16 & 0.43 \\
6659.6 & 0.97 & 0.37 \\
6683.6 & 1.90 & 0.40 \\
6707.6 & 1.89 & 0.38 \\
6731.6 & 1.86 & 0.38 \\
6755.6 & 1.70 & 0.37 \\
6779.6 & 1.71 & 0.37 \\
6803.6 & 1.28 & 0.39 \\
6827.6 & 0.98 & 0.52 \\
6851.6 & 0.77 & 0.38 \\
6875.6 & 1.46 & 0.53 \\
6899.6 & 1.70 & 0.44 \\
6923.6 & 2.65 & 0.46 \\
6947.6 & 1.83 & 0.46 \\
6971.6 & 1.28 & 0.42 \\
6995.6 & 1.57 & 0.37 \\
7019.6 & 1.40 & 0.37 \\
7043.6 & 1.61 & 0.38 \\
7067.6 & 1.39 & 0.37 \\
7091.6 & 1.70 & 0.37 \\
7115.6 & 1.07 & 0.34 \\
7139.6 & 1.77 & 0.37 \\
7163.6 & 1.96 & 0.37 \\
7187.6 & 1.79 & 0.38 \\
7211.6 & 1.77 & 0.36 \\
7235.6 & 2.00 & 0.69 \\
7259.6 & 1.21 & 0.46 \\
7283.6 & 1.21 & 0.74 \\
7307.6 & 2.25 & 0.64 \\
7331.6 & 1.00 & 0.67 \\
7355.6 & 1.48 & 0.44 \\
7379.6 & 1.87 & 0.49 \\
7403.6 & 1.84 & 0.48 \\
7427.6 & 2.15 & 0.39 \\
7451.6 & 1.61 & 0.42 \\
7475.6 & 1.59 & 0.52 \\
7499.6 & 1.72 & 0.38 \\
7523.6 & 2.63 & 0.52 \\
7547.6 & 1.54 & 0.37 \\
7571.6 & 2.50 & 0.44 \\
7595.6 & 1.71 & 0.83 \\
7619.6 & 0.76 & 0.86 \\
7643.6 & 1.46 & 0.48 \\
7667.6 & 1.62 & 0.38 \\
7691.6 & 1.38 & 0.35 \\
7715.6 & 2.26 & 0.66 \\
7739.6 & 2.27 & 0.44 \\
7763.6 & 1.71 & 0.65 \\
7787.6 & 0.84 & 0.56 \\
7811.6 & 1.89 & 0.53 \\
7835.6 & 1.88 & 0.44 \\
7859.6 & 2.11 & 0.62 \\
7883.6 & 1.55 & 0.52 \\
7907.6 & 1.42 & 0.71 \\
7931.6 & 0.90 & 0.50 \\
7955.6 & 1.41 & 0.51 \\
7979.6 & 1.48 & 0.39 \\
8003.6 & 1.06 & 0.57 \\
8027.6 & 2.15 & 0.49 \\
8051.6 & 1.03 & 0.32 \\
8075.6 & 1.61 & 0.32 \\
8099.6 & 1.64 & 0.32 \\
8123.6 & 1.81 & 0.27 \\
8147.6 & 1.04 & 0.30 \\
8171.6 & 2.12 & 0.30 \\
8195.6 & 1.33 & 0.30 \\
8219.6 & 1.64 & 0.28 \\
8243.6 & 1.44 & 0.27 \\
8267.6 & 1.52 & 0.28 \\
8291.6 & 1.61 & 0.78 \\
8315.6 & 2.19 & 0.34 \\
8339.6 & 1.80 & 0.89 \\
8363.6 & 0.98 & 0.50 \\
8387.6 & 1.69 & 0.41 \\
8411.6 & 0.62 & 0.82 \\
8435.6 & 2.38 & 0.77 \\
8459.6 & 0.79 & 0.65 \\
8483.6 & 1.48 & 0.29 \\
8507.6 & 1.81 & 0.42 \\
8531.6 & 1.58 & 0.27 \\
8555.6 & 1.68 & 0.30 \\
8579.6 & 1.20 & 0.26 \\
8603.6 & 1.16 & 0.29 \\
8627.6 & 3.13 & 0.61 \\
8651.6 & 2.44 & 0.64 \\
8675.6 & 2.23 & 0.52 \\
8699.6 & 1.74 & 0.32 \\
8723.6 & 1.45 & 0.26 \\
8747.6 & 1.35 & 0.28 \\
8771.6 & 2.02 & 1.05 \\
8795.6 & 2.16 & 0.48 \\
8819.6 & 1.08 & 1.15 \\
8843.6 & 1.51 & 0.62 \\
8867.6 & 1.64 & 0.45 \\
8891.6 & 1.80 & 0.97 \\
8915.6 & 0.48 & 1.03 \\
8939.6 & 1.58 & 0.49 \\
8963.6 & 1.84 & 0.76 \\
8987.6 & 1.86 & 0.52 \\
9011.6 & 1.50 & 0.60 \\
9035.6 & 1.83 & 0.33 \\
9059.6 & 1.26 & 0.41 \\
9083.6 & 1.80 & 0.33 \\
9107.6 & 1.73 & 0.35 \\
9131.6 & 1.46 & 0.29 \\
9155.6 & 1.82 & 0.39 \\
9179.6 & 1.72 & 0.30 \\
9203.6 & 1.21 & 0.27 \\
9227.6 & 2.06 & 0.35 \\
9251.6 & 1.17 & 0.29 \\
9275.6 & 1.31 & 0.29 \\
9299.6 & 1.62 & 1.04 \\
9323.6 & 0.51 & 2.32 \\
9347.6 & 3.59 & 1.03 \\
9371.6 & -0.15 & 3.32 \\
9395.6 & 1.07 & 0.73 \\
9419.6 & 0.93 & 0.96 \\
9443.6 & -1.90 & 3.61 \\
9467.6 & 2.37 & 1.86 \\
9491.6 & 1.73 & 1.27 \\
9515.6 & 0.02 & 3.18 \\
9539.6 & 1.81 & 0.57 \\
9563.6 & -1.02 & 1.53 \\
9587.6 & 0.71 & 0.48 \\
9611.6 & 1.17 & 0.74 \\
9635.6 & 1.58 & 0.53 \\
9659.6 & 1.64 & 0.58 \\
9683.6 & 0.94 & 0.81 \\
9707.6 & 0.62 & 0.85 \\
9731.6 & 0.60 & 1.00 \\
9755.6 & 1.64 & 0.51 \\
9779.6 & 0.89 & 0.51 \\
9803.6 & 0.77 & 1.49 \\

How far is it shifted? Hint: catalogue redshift 0.15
